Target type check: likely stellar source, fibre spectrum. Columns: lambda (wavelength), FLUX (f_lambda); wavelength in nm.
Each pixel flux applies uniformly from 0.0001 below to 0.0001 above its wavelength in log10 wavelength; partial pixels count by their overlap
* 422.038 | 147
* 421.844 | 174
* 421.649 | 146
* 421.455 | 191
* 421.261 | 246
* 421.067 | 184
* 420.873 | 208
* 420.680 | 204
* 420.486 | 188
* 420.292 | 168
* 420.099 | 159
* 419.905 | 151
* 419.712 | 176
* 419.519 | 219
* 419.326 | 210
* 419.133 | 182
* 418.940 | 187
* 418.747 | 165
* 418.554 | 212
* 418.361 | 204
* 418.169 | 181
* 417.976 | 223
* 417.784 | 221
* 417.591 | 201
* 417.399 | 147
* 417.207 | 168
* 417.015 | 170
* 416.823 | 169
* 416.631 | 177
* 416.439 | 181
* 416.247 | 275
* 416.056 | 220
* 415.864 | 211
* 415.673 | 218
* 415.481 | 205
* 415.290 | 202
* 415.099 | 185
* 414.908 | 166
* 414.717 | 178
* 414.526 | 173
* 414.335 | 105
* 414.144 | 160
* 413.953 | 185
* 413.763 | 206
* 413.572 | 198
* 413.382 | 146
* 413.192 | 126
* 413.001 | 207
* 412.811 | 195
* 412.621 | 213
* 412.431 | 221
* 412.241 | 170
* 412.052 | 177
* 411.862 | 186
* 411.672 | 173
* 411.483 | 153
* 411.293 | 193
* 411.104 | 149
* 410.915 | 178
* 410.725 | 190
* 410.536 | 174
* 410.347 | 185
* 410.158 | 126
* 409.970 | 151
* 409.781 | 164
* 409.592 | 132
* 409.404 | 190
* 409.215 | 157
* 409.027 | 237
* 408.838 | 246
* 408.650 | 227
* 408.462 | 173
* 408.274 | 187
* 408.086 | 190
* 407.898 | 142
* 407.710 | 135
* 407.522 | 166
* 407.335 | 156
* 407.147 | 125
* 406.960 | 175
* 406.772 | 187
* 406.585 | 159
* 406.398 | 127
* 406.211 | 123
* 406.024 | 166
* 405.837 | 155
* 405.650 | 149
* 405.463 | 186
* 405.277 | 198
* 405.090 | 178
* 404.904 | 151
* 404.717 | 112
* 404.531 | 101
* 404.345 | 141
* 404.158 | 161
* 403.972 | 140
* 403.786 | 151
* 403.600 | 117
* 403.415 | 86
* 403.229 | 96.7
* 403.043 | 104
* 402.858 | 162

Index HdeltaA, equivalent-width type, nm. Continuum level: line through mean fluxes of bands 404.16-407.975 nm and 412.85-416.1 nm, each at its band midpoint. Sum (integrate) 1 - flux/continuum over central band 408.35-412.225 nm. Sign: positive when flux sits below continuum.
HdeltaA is -0.27 nm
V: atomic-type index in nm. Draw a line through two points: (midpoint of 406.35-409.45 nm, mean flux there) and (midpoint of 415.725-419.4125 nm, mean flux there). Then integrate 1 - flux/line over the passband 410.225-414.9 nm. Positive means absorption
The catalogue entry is 0.22 nm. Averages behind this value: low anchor 176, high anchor 195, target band 176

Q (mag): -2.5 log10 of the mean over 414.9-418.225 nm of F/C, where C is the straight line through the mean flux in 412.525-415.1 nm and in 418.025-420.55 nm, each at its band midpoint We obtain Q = -0.10 mag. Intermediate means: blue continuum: 174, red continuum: 185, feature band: 197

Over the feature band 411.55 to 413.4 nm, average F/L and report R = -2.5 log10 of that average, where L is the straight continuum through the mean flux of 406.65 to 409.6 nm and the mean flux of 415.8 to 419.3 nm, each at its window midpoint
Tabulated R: 0.02 mag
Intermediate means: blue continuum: 178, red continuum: 194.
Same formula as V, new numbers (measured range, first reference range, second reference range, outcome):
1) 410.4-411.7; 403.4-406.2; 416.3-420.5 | -0.068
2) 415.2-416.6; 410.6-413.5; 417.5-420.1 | -0.204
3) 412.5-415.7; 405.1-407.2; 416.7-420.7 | -0.066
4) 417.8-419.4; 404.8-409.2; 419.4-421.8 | -0.107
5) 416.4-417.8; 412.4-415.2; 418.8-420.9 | 0.036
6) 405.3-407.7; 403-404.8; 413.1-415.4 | -0.419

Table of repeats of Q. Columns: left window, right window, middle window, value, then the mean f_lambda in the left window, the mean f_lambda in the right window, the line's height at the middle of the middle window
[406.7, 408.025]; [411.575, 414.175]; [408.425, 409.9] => -0.16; 155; 184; 165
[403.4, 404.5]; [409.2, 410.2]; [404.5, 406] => -0.13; 134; 155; 139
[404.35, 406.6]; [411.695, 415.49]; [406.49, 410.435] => -0.07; 150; 179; 161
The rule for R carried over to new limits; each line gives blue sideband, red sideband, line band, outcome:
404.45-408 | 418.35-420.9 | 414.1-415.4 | 0.04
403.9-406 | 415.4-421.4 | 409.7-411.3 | 0.02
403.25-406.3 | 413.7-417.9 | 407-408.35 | -0.02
